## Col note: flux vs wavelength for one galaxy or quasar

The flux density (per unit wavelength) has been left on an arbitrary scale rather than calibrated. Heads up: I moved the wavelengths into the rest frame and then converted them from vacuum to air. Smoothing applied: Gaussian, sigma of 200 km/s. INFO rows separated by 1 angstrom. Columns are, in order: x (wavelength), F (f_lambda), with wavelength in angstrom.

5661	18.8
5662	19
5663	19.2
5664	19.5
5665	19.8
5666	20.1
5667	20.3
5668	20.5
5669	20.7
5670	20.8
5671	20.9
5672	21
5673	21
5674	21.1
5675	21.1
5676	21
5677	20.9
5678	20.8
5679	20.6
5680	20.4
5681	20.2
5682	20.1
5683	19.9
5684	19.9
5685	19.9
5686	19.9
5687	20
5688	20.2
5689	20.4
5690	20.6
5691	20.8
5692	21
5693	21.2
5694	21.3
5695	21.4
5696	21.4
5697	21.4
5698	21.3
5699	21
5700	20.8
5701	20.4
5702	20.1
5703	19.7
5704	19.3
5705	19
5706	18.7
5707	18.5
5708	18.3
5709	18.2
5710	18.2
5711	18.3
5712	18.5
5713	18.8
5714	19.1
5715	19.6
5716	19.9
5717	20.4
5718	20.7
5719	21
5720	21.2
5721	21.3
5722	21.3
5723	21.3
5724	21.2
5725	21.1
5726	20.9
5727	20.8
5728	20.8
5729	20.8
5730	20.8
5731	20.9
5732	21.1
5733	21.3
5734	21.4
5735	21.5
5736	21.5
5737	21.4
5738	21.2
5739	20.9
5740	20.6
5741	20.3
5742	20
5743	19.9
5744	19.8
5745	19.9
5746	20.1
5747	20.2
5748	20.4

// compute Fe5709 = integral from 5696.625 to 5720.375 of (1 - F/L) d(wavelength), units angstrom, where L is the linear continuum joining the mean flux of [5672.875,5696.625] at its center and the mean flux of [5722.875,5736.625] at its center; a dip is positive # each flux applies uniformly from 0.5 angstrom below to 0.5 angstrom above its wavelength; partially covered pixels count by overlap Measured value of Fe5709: 1.4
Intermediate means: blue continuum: 20.6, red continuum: 21.1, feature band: 19.7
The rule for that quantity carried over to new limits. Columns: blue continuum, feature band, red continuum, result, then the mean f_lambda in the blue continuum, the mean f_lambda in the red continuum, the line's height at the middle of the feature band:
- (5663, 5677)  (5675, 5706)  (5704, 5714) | -1.54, 20.6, 18.6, 19.5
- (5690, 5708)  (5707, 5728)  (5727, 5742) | 0.72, 20.4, 21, 20.7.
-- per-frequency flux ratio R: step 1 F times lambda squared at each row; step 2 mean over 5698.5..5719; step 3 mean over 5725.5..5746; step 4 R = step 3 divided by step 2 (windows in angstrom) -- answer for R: 1.08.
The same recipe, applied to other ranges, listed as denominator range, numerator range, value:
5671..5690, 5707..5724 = 0.98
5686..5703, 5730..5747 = 1.01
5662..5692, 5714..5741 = 1.04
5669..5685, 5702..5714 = 0.92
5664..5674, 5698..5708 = 0.97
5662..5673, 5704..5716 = 0.94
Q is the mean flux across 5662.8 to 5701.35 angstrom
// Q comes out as 20.6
